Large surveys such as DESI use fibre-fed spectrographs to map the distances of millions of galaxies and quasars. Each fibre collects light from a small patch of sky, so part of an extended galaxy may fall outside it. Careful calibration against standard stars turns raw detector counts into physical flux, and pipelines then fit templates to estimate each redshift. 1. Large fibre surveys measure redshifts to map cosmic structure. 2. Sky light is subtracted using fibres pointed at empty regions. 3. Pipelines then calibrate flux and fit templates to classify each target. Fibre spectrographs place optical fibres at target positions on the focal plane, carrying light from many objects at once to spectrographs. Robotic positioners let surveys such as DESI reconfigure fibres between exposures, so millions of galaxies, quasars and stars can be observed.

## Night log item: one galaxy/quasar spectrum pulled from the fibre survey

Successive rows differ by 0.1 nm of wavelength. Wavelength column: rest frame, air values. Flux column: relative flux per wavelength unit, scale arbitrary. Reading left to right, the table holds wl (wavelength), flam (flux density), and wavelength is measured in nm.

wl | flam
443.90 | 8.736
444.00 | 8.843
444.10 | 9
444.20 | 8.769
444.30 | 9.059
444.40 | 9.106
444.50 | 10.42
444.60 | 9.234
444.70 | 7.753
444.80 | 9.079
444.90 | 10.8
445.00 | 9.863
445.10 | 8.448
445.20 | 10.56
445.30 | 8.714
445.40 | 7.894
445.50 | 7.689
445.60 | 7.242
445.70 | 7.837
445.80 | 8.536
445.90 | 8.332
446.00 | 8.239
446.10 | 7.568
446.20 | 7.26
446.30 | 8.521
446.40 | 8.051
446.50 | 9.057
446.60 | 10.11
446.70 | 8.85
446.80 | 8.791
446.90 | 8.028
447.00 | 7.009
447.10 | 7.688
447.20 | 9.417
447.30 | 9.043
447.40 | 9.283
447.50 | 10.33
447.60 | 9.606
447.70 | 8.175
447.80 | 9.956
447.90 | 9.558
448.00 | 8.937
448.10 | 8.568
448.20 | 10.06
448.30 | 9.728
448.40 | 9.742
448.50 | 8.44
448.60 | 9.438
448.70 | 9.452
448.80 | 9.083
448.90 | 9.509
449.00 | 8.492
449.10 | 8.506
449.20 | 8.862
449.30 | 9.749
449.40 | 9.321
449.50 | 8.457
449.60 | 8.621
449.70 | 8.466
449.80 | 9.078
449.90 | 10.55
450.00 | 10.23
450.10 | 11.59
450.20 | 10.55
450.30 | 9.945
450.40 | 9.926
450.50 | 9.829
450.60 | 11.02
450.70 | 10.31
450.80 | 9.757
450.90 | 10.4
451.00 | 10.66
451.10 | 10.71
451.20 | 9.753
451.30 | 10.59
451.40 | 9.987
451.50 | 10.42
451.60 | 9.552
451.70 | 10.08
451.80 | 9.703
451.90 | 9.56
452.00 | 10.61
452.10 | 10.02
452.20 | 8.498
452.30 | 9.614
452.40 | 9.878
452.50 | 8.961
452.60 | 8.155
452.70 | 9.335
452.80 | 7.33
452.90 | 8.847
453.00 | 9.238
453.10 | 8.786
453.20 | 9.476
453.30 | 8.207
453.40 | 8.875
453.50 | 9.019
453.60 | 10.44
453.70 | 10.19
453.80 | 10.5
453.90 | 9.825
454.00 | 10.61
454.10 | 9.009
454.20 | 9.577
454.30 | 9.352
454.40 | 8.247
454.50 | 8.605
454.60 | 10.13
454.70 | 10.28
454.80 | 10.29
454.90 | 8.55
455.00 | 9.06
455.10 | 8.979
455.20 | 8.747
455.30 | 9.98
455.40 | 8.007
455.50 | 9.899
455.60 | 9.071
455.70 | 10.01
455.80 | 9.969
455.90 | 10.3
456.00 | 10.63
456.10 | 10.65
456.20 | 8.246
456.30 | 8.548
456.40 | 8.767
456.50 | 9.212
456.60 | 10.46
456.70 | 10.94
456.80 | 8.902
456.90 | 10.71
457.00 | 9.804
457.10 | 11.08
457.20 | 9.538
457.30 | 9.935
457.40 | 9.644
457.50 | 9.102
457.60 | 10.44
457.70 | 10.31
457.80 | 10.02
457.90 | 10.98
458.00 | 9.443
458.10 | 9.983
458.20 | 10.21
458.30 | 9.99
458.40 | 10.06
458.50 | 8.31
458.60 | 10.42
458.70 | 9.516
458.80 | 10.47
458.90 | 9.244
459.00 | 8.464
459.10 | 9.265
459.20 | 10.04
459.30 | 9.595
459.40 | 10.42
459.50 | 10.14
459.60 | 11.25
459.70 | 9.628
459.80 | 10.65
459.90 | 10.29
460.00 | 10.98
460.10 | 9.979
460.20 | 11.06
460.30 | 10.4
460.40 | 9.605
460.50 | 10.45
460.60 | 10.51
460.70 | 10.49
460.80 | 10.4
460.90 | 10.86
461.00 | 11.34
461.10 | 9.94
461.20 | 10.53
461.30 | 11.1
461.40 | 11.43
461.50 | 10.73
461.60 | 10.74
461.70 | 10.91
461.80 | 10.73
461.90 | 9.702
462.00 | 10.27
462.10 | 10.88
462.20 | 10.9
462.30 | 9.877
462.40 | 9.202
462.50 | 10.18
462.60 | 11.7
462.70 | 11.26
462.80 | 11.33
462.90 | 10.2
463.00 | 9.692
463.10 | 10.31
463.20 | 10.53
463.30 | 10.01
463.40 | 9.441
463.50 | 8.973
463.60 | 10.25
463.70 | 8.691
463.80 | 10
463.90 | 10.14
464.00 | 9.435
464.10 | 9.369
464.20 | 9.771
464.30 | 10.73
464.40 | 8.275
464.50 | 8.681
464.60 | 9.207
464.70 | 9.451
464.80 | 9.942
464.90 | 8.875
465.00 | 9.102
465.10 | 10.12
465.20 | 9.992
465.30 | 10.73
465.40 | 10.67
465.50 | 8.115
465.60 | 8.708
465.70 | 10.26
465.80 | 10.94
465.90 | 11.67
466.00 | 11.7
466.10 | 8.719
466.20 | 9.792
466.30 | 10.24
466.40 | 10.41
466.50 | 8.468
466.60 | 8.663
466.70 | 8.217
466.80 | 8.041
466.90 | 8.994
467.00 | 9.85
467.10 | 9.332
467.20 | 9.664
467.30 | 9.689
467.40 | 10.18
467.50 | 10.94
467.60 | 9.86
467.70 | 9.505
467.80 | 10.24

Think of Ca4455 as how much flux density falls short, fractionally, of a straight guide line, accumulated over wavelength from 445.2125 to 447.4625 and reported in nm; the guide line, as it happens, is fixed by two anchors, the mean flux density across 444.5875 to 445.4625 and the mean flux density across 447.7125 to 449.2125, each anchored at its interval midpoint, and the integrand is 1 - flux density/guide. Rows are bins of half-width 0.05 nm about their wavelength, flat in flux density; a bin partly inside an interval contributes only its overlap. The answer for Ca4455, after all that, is 0.19 nm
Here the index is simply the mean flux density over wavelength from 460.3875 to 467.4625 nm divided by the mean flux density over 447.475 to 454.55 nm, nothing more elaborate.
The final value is 1.05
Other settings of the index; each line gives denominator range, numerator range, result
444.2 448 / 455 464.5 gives 1.14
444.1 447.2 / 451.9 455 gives 1.08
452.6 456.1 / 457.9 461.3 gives 1.08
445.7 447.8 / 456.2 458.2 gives 1.14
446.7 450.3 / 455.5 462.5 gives 1.10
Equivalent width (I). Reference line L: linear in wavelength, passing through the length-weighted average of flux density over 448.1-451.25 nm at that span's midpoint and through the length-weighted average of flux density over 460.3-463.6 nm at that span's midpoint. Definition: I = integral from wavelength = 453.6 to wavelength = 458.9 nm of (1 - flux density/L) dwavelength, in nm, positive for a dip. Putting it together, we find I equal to 0.188 nm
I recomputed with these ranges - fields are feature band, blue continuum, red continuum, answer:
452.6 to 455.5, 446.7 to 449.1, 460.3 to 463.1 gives 0.14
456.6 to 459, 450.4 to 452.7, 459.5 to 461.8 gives 0.10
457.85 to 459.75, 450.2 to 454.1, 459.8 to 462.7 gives 0.08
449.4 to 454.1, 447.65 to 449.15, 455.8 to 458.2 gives -0.11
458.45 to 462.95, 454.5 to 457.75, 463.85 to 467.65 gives -0.31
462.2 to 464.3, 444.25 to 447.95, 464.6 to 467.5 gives -0.11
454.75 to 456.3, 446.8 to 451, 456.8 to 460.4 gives 0.06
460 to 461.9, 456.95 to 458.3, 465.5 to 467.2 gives -0.14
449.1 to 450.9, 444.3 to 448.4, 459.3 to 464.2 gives -0.11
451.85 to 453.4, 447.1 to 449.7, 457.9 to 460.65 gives 0.07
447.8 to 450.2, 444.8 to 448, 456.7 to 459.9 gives -0.10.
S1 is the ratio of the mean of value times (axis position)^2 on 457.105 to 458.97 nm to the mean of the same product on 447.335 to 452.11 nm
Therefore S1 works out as 1.1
